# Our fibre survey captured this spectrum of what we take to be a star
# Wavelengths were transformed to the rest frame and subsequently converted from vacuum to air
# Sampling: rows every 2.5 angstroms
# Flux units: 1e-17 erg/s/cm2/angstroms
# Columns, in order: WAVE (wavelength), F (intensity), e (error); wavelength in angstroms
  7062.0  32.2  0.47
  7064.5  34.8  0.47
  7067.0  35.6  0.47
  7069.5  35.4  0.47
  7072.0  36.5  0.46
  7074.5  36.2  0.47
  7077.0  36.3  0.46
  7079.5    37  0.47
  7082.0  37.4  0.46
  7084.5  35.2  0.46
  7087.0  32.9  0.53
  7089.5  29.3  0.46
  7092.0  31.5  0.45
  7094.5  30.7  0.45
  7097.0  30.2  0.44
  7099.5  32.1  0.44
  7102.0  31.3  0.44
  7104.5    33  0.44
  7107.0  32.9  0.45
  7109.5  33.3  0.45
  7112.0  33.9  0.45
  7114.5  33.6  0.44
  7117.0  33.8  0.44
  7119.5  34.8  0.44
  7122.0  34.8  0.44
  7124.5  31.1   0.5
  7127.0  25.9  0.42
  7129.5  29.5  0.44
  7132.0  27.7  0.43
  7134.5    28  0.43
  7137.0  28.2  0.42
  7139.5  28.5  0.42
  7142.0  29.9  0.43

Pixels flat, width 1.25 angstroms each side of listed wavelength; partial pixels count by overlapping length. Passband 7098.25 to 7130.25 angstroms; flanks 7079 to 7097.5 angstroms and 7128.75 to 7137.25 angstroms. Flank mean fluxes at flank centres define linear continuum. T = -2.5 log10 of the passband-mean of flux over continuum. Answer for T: -0.07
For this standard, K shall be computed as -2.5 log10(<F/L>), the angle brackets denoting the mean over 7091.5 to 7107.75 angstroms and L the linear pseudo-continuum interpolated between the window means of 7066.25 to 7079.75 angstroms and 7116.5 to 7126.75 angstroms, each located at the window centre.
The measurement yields 0.09 mag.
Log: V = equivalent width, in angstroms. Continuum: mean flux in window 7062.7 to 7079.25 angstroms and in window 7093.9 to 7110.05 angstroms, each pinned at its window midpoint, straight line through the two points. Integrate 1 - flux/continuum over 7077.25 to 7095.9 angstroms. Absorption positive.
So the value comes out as 0.17 angstroms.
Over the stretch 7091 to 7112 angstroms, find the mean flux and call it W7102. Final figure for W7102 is 32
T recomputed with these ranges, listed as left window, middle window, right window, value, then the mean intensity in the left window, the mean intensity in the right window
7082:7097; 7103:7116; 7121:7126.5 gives -0.04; 32.2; 31.9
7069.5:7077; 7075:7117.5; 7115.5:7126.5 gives 0.05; 36.2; 33.1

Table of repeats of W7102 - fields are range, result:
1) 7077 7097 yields 33.4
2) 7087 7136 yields 31.5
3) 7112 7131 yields 32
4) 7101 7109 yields 32.5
